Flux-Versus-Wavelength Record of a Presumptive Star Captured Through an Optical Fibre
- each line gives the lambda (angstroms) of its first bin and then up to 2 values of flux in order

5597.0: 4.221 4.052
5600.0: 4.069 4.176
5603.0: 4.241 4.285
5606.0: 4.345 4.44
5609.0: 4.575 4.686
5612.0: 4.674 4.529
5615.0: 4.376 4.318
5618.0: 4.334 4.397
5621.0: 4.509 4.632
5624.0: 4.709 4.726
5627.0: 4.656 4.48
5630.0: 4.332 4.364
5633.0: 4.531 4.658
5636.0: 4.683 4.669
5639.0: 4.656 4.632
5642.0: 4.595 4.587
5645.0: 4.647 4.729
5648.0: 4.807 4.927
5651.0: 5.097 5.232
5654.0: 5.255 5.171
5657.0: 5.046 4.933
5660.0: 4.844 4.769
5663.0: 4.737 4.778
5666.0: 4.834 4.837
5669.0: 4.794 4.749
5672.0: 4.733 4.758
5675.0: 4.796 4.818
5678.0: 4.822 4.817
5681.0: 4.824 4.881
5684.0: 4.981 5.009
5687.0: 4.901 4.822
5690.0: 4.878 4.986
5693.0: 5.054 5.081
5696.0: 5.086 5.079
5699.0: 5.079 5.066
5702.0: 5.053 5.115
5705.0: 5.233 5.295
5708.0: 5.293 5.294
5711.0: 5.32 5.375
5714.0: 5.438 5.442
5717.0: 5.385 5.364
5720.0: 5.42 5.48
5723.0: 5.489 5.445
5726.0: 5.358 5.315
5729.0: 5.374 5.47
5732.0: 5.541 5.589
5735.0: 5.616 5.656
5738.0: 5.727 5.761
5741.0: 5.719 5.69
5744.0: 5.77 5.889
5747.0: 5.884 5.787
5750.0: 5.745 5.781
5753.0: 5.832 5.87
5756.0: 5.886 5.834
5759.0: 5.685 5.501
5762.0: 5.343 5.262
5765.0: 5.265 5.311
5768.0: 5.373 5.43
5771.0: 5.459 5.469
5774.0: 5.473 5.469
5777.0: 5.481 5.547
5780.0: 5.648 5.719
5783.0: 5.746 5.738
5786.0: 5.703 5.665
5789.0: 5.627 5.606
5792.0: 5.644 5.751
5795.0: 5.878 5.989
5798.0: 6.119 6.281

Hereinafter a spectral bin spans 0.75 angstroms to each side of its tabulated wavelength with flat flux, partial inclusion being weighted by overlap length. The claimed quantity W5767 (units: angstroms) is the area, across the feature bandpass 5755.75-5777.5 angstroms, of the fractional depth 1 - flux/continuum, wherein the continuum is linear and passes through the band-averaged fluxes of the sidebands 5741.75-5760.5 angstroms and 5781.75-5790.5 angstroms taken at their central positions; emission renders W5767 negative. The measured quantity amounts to 1.0 angstroms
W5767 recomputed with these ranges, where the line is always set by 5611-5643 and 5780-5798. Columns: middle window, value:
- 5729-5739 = -0.5 angstroms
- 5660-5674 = 0.2 angstroms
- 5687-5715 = -0.2 angstroms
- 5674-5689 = 0.3 angstroms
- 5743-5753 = -0.7 angstroms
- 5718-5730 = -0.3 angstroms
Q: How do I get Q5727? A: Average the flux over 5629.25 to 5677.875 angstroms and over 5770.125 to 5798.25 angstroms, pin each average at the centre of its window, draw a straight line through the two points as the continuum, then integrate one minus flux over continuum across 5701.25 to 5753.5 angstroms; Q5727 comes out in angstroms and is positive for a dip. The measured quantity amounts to -2.3 angstroms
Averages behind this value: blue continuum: 4.78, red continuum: 5.66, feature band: 5.51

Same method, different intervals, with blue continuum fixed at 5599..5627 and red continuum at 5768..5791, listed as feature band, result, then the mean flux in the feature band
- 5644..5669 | -0.87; 4.91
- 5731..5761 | -2.17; 5.74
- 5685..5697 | 0.00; 4.98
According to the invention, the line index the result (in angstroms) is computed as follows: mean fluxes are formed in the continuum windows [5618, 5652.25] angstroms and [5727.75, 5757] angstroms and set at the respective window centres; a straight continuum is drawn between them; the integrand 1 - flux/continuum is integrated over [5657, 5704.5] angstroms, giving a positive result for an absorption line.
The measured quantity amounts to 1.76 angstroms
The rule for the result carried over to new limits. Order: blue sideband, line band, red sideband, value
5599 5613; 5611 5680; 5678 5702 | -0.9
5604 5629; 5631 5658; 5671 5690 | -0.8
